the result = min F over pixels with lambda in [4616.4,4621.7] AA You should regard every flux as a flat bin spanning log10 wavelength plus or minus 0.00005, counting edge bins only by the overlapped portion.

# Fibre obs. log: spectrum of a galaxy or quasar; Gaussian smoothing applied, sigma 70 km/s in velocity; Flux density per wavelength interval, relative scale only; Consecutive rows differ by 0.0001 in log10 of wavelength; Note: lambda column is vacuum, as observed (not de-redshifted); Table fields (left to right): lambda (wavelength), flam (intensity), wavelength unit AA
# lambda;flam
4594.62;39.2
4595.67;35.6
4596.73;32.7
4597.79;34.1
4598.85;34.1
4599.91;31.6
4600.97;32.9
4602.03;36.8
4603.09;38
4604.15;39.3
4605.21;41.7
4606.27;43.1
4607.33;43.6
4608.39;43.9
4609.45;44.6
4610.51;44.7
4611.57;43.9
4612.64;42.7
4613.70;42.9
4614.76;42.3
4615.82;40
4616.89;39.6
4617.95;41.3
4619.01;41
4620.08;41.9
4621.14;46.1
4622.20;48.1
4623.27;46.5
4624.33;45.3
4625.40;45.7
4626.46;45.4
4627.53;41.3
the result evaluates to 39.6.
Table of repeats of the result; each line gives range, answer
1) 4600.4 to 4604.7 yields 32.9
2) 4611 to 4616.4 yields 40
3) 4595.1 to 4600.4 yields 31.6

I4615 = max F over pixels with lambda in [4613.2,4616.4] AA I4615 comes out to 42.9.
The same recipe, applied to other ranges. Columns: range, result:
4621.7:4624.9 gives 48.1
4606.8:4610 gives 44.6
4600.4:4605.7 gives 41.7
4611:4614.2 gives 43.9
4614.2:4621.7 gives 46.1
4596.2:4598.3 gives 34.1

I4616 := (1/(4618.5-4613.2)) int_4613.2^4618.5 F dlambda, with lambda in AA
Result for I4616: 41.2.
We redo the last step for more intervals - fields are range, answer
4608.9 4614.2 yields 43.8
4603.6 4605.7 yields 40.5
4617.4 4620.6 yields 41.4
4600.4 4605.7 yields 37.7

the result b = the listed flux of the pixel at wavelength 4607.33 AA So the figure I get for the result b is 43.6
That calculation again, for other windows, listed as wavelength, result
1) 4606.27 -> 43.1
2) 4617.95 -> 41.3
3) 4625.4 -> 45.7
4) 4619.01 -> 41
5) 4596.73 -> 32.7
